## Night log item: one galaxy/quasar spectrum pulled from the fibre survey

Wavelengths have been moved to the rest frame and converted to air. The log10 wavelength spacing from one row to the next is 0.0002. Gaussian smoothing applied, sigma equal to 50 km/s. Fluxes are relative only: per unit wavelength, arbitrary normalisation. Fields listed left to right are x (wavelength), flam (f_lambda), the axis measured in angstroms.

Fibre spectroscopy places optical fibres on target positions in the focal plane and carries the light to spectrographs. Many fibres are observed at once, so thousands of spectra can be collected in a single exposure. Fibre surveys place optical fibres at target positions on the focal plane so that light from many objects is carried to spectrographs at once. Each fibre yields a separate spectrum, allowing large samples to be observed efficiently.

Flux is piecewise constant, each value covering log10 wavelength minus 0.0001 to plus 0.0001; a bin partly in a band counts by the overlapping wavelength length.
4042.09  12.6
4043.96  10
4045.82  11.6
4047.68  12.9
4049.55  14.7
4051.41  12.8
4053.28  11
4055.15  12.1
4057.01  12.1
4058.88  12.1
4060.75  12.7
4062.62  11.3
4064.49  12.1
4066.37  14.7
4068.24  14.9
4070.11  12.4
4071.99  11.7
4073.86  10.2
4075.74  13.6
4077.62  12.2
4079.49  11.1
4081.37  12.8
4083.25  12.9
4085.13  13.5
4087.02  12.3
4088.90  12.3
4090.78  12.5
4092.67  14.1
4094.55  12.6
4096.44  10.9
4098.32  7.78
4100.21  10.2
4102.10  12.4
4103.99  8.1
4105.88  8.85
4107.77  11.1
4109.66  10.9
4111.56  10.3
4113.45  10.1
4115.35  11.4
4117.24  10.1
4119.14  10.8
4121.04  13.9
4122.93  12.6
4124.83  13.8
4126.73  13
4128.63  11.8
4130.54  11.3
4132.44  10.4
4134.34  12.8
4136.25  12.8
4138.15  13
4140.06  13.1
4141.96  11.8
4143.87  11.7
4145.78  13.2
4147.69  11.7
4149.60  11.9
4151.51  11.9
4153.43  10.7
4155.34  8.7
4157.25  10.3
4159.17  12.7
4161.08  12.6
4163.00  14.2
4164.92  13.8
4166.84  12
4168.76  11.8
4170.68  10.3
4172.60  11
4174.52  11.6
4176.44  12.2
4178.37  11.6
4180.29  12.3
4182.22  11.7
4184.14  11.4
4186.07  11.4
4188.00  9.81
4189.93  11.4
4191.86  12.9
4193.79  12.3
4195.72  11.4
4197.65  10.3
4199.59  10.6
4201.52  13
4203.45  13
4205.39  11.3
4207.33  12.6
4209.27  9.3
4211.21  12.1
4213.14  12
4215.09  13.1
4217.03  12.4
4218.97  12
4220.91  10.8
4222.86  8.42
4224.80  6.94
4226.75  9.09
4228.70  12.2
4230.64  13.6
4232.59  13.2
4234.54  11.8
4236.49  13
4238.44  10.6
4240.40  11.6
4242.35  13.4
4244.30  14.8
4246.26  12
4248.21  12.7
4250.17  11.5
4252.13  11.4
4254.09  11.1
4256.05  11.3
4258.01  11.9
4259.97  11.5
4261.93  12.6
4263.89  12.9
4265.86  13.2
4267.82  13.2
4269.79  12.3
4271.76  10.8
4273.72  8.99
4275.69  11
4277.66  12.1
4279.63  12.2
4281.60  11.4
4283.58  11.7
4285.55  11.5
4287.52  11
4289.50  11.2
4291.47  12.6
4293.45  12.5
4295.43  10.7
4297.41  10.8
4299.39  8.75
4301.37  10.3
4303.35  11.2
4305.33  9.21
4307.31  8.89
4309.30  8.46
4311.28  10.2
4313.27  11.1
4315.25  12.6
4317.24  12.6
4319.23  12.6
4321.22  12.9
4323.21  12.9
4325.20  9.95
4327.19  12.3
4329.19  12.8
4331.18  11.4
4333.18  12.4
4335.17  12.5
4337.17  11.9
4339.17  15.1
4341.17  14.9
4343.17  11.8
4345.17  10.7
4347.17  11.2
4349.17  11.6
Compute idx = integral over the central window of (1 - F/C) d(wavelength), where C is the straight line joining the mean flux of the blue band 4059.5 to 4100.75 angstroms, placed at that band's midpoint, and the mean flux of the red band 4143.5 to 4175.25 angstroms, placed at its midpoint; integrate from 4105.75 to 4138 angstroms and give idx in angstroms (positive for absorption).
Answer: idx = 1.0 angstroms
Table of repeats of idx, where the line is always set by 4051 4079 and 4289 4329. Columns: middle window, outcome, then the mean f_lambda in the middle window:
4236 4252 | -1.3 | 12.4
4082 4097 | -0.5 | 12.7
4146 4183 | 0.3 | 11.8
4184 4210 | 0.4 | 11.5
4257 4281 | -1.2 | 11.9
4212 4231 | 1.0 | 11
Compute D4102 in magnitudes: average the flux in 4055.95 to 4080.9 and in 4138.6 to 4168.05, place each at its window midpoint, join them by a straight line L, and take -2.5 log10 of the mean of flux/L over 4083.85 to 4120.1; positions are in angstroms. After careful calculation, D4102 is 0.11 mag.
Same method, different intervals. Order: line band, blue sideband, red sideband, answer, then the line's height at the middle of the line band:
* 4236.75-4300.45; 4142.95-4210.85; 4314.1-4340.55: 0.04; 12.2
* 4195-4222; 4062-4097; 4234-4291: 0.04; 12.1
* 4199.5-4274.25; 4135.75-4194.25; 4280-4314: -0.05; 11.2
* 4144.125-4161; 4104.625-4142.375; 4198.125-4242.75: 0.02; 11.6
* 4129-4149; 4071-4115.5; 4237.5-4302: -0.06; 11.5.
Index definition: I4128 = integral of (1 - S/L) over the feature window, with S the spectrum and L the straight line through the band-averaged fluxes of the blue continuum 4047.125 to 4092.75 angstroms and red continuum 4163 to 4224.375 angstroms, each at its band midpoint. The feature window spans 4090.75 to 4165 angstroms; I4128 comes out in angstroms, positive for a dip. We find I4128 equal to 3.0 angstroms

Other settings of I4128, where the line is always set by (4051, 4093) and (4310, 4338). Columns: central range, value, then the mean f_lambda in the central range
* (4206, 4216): 0.3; 11.8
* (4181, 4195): 0.8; 11.6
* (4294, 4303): 1.3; 10.3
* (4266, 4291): 1.1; 11.5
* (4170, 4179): 0.7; 11.4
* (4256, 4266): -0.1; 12.2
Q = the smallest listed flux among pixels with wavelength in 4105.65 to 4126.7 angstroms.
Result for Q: 8.85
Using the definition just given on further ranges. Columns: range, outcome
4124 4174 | 8.7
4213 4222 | 10.8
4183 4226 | 6.94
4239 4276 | 8.99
